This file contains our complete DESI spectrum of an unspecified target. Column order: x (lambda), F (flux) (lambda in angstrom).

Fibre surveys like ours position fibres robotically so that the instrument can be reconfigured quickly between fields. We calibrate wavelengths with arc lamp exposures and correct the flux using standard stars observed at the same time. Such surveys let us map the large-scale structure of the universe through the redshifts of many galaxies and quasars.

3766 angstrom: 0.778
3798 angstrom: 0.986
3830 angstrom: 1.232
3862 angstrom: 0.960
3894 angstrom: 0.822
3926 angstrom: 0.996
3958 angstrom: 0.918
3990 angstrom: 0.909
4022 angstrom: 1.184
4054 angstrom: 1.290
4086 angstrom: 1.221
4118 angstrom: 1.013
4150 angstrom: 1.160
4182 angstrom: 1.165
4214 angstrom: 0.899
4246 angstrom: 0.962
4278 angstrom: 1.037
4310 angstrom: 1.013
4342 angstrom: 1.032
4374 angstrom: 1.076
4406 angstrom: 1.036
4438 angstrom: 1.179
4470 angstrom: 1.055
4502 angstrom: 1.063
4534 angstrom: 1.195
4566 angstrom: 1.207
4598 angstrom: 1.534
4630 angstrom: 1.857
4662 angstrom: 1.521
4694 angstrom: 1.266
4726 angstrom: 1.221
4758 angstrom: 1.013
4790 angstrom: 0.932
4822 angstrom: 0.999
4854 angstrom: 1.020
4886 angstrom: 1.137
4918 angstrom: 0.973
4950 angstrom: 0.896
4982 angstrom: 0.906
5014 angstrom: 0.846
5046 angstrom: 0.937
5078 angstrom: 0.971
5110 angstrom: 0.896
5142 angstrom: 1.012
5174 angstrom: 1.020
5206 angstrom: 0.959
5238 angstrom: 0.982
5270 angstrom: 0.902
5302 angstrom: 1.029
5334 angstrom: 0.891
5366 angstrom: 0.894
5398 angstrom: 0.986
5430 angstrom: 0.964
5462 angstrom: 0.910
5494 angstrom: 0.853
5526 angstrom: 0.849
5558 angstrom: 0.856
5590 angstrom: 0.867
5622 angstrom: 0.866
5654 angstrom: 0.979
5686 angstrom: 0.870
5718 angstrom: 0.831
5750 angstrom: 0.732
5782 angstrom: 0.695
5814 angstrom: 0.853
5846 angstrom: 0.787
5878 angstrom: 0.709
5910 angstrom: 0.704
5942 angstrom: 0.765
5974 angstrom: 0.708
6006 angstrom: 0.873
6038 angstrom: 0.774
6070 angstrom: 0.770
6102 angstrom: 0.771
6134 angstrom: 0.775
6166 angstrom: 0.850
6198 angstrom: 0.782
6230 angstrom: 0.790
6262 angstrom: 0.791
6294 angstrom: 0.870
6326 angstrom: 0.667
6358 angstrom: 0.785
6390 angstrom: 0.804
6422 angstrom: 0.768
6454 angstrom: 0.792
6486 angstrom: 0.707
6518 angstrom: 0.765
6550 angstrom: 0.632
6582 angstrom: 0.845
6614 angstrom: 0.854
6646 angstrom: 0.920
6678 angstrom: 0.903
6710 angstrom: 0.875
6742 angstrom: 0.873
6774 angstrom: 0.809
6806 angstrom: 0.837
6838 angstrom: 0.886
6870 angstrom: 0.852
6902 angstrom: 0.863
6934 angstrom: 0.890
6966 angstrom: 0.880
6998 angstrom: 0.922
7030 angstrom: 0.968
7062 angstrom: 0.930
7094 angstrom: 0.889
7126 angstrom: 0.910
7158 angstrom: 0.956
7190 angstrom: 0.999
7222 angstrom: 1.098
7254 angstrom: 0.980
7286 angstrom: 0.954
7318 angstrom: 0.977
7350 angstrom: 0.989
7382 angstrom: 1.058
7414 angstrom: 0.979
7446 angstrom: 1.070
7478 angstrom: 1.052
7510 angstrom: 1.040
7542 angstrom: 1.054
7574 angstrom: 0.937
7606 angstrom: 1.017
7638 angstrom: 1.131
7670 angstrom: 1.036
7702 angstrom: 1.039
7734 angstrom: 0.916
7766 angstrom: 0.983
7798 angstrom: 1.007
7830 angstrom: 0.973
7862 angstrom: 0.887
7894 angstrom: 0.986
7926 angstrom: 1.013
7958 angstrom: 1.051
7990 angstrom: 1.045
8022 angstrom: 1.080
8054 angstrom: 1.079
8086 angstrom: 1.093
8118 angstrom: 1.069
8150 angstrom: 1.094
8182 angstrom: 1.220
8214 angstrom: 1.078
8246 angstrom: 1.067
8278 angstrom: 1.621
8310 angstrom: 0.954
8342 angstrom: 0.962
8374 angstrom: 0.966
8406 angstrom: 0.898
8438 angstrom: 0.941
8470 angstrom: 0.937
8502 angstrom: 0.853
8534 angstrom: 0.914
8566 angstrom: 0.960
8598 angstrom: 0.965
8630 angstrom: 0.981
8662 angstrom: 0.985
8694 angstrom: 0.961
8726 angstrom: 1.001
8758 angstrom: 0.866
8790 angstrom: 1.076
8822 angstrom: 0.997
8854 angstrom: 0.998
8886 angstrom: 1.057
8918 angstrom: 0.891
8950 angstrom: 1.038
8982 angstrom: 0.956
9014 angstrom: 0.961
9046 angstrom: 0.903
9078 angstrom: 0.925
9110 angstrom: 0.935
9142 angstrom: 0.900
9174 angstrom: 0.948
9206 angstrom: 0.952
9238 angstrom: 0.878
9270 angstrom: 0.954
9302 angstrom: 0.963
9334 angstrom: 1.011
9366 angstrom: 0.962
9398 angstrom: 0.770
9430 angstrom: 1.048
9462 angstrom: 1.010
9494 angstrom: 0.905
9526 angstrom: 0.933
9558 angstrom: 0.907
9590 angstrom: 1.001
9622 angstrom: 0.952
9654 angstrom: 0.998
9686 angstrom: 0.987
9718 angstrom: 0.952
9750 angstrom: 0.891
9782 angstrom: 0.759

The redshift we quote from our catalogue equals 0.65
